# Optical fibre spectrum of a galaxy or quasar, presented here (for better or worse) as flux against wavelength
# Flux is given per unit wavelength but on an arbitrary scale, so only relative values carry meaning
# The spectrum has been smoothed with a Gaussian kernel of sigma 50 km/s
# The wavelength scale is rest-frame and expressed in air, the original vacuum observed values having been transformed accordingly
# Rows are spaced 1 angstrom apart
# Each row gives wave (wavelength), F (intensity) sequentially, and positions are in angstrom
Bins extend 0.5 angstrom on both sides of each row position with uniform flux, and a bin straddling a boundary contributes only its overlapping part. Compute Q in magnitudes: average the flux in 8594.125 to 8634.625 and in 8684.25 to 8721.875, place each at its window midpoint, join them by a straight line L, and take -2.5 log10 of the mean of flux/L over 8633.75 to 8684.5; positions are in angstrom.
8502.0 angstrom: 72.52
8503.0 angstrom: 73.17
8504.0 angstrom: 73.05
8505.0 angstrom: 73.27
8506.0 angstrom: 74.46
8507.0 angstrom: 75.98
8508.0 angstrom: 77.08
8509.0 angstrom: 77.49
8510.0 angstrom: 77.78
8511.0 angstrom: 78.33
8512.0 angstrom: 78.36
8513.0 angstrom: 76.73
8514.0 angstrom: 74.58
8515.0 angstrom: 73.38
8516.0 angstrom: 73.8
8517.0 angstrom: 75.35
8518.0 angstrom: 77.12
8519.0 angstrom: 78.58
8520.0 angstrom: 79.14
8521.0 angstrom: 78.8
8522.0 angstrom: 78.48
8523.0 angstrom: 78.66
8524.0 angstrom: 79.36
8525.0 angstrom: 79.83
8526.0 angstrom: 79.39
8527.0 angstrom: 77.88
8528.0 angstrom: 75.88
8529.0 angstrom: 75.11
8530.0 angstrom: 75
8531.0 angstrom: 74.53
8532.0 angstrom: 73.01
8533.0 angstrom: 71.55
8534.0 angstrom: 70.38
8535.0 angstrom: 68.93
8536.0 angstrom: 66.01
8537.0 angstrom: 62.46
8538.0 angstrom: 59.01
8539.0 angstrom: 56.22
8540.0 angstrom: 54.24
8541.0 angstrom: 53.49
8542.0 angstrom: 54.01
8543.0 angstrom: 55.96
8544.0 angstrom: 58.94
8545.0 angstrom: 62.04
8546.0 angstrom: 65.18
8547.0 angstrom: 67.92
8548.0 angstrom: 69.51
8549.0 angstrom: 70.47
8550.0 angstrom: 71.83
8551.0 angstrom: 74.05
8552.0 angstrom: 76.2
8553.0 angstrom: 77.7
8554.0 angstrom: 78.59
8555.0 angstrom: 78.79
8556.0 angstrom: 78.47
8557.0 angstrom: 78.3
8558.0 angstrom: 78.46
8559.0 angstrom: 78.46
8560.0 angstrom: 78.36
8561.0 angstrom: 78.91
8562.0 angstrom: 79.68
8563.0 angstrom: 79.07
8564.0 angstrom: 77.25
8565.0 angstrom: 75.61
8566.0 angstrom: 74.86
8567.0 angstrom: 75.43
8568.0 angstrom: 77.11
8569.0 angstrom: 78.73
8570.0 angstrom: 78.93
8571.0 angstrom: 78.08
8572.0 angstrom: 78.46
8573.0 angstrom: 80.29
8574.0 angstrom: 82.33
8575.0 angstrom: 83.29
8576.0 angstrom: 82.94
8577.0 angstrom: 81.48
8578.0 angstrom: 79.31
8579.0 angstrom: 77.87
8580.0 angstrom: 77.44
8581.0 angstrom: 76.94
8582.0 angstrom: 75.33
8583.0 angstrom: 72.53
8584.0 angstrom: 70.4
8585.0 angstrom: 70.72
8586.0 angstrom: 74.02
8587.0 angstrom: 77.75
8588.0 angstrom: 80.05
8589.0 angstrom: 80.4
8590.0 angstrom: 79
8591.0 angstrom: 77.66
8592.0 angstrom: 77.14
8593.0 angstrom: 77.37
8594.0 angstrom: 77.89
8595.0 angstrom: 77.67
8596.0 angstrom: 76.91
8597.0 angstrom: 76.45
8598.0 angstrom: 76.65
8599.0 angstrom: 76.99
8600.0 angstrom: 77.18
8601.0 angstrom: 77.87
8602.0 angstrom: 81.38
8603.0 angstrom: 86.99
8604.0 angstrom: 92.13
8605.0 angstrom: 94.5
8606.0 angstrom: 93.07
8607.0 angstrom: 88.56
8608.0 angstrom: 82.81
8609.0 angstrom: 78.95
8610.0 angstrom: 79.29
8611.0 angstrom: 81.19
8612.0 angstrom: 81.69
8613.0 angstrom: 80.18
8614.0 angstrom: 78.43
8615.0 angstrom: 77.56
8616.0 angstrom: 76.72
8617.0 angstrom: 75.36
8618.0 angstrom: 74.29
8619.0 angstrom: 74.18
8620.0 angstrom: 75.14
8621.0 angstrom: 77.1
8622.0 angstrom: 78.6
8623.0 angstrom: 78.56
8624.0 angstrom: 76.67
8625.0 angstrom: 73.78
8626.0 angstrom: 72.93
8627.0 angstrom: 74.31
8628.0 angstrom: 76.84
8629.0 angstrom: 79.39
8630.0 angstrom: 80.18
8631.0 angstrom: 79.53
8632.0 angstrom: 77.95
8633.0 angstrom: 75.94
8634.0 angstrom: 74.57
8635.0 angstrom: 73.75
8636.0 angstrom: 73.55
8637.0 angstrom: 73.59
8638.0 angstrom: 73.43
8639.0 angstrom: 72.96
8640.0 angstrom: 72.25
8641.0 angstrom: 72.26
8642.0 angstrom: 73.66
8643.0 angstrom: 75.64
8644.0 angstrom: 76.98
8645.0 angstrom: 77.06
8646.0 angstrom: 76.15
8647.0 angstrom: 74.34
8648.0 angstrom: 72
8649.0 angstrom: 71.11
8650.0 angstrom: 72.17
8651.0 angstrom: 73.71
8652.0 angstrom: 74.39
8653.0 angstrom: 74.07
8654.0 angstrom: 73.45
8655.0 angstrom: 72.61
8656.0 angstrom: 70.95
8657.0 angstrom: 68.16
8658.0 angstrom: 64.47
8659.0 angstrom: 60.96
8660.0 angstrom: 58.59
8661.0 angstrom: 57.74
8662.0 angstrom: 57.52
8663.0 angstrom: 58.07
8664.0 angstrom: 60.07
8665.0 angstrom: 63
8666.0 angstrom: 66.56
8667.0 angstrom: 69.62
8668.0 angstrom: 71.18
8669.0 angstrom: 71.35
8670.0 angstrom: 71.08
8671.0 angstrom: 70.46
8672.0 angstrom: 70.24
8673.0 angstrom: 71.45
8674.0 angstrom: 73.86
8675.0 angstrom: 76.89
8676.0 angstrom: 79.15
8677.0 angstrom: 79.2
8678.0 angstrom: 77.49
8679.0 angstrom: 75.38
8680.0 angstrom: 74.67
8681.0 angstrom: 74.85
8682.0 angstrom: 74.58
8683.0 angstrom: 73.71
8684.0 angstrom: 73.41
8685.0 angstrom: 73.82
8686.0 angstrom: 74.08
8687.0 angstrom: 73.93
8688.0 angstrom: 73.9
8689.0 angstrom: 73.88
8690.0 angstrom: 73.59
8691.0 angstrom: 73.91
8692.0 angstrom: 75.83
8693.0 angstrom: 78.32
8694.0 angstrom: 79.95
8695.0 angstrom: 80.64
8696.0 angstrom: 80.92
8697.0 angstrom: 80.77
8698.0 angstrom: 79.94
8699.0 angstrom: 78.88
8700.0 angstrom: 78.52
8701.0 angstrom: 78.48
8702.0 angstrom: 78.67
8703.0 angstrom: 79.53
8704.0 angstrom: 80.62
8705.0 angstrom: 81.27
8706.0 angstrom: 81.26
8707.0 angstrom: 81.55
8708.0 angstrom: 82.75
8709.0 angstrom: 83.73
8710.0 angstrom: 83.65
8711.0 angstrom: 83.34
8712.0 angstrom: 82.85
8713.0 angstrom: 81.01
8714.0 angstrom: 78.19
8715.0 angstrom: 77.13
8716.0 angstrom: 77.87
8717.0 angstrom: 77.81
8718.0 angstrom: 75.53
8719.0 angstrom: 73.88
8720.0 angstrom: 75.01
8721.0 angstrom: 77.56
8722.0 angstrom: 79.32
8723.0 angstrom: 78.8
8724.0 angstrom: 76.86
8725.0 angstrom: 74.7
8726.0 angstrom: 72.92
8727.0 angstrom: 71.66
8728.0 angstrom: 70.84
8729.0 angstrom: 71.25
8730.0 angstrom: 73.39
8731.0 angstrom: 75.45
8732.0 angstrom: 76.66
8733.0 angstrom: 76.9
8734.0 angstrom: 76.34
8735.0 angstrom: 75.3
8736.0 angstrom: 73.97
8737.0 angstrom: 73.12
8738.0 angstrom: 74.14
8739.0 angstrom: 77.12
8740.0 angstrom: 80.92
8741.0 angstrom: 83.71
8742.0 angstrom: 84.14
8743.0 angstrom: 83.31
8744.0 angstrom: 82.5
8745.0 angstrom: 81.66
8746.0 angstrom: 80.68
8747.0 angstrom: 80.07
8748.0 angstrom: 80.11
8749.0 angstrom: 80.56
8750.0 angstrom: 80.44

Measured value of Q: 0.11 mag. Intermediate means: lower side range 79.2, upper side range 78.4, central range 71.3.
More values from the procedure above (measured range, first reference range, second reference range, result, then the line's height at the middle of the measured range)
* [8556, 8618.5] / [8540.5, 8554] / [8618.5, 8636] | -0.11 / 71.4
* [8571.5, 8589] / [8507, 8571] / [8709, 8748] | -0.05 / 74.3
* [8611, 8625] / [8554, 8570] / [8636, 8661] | -0.05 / 73.8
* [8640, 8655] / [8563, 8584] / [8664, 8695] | 0.01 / 74.9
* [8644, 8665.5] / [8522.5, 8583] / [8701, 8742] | 0.12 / 76.1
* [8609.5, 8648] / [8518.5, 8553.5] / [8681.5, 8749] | -0.03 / 74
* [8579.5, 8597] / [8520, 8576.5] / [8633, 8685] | -0.06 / 72.6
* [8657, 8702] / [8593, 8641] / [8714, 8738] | 0.06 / 76.6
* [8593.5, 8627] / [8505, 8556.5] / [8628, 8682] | -0.11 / 72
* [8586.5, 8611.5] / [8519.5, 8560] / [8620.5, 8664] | -0.13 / 71.9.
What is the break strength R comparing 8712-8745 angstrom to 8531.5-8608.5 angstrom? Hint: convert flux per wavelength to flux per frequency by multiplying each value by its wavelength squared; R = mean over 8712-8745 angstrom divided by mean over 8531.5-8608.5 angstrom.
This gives 1.06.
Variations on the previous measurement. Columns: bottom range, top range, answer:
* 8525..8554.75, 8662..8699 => 1.11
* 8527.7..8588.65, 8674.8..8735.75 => 1.09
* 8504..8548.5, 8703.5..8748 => 1.15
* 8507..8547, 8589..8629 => 1.13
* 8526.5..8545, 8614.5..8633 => 1.19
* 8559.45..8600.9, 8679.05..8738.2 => 1.02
